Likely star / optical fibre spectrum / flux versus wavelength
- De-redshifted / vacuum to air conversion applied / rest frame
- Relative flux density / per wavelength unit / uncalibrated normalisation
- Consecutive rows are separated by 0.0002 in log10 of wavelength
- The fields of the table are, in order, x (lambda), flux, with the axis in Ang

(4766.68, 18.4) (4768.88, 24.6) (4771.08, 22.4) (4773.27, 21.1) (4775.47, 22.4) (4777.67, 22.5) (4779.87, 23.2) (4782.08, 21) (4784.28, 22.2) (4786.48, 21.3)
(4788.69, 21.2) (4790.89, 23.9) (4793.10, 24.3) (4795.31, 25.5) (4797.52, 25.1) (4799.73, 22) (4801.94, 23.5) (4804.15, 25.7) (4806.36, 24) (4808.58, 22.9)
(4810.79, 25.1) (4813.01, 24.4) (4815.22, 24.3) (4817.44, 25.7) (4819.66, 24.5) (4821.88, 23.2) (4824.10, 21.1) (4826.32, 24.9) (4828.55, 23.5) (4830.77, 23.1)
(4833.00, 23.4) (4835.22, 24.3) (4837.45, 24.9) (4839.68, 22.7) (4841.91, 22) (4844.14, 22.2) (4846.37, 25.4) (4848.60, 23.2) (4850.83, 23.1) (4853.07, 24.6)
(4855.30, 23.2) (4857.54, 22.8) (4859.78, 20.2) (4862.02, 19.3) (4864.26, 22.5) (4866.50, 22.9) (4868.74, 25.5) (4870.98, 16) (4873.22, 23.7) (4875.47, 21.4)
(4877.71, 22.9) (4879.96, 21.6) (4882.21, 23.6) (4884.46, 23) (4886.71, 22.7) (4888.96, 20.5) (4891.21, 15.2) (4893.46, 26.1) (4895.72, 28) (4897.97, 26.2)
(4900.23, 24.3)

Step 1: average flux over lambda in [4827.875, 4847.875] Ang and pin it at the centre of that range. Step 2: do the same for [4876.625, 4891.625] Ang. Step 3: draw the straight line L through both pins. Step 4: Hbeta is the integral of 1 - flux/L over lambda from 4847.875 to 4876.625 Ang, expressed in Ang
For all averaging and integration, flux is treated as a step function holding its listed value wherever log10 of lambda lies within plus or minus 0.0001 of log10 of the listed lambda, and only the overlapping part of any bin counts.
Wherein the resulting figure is 0.5 Ang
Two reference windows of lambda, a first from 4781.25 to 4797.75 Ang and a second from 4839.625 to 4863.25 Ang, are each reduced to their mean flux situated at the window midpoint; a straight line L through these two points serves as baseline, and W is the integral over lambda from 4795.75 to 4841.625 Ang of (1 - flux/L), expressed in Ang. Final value -2.20 Ang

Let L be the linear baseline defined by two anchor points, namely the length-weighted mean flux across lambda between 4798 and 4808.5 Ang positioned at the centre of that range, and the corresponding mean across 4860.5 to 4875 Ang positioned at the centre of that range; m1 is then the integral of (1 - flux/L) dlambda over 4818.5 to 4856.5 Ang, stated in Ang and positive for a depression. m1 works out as -1.5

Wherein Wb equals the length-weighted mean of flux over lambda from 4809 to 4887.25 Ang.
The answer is 23.1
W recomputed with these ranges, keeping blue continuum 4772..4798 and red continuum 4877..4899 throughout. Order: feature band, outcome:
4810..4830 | -1.07 Ang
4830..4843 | -0.31 Ang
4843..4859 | -0.38 Ang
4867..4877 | 0.50 Ang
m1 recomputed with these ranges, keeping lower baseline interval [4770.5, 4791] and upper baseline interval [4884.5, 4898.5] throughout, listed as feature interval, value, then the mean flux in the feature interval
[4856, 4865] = 0.59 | 21.2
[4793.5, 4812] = -1.67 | 24.2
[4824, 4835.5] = -0.54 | 23.5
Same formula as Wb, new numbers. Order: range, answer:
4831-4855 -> 23.6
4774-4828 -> 23.5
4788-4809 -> 23.9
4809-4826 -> 24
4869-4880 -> 21.4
